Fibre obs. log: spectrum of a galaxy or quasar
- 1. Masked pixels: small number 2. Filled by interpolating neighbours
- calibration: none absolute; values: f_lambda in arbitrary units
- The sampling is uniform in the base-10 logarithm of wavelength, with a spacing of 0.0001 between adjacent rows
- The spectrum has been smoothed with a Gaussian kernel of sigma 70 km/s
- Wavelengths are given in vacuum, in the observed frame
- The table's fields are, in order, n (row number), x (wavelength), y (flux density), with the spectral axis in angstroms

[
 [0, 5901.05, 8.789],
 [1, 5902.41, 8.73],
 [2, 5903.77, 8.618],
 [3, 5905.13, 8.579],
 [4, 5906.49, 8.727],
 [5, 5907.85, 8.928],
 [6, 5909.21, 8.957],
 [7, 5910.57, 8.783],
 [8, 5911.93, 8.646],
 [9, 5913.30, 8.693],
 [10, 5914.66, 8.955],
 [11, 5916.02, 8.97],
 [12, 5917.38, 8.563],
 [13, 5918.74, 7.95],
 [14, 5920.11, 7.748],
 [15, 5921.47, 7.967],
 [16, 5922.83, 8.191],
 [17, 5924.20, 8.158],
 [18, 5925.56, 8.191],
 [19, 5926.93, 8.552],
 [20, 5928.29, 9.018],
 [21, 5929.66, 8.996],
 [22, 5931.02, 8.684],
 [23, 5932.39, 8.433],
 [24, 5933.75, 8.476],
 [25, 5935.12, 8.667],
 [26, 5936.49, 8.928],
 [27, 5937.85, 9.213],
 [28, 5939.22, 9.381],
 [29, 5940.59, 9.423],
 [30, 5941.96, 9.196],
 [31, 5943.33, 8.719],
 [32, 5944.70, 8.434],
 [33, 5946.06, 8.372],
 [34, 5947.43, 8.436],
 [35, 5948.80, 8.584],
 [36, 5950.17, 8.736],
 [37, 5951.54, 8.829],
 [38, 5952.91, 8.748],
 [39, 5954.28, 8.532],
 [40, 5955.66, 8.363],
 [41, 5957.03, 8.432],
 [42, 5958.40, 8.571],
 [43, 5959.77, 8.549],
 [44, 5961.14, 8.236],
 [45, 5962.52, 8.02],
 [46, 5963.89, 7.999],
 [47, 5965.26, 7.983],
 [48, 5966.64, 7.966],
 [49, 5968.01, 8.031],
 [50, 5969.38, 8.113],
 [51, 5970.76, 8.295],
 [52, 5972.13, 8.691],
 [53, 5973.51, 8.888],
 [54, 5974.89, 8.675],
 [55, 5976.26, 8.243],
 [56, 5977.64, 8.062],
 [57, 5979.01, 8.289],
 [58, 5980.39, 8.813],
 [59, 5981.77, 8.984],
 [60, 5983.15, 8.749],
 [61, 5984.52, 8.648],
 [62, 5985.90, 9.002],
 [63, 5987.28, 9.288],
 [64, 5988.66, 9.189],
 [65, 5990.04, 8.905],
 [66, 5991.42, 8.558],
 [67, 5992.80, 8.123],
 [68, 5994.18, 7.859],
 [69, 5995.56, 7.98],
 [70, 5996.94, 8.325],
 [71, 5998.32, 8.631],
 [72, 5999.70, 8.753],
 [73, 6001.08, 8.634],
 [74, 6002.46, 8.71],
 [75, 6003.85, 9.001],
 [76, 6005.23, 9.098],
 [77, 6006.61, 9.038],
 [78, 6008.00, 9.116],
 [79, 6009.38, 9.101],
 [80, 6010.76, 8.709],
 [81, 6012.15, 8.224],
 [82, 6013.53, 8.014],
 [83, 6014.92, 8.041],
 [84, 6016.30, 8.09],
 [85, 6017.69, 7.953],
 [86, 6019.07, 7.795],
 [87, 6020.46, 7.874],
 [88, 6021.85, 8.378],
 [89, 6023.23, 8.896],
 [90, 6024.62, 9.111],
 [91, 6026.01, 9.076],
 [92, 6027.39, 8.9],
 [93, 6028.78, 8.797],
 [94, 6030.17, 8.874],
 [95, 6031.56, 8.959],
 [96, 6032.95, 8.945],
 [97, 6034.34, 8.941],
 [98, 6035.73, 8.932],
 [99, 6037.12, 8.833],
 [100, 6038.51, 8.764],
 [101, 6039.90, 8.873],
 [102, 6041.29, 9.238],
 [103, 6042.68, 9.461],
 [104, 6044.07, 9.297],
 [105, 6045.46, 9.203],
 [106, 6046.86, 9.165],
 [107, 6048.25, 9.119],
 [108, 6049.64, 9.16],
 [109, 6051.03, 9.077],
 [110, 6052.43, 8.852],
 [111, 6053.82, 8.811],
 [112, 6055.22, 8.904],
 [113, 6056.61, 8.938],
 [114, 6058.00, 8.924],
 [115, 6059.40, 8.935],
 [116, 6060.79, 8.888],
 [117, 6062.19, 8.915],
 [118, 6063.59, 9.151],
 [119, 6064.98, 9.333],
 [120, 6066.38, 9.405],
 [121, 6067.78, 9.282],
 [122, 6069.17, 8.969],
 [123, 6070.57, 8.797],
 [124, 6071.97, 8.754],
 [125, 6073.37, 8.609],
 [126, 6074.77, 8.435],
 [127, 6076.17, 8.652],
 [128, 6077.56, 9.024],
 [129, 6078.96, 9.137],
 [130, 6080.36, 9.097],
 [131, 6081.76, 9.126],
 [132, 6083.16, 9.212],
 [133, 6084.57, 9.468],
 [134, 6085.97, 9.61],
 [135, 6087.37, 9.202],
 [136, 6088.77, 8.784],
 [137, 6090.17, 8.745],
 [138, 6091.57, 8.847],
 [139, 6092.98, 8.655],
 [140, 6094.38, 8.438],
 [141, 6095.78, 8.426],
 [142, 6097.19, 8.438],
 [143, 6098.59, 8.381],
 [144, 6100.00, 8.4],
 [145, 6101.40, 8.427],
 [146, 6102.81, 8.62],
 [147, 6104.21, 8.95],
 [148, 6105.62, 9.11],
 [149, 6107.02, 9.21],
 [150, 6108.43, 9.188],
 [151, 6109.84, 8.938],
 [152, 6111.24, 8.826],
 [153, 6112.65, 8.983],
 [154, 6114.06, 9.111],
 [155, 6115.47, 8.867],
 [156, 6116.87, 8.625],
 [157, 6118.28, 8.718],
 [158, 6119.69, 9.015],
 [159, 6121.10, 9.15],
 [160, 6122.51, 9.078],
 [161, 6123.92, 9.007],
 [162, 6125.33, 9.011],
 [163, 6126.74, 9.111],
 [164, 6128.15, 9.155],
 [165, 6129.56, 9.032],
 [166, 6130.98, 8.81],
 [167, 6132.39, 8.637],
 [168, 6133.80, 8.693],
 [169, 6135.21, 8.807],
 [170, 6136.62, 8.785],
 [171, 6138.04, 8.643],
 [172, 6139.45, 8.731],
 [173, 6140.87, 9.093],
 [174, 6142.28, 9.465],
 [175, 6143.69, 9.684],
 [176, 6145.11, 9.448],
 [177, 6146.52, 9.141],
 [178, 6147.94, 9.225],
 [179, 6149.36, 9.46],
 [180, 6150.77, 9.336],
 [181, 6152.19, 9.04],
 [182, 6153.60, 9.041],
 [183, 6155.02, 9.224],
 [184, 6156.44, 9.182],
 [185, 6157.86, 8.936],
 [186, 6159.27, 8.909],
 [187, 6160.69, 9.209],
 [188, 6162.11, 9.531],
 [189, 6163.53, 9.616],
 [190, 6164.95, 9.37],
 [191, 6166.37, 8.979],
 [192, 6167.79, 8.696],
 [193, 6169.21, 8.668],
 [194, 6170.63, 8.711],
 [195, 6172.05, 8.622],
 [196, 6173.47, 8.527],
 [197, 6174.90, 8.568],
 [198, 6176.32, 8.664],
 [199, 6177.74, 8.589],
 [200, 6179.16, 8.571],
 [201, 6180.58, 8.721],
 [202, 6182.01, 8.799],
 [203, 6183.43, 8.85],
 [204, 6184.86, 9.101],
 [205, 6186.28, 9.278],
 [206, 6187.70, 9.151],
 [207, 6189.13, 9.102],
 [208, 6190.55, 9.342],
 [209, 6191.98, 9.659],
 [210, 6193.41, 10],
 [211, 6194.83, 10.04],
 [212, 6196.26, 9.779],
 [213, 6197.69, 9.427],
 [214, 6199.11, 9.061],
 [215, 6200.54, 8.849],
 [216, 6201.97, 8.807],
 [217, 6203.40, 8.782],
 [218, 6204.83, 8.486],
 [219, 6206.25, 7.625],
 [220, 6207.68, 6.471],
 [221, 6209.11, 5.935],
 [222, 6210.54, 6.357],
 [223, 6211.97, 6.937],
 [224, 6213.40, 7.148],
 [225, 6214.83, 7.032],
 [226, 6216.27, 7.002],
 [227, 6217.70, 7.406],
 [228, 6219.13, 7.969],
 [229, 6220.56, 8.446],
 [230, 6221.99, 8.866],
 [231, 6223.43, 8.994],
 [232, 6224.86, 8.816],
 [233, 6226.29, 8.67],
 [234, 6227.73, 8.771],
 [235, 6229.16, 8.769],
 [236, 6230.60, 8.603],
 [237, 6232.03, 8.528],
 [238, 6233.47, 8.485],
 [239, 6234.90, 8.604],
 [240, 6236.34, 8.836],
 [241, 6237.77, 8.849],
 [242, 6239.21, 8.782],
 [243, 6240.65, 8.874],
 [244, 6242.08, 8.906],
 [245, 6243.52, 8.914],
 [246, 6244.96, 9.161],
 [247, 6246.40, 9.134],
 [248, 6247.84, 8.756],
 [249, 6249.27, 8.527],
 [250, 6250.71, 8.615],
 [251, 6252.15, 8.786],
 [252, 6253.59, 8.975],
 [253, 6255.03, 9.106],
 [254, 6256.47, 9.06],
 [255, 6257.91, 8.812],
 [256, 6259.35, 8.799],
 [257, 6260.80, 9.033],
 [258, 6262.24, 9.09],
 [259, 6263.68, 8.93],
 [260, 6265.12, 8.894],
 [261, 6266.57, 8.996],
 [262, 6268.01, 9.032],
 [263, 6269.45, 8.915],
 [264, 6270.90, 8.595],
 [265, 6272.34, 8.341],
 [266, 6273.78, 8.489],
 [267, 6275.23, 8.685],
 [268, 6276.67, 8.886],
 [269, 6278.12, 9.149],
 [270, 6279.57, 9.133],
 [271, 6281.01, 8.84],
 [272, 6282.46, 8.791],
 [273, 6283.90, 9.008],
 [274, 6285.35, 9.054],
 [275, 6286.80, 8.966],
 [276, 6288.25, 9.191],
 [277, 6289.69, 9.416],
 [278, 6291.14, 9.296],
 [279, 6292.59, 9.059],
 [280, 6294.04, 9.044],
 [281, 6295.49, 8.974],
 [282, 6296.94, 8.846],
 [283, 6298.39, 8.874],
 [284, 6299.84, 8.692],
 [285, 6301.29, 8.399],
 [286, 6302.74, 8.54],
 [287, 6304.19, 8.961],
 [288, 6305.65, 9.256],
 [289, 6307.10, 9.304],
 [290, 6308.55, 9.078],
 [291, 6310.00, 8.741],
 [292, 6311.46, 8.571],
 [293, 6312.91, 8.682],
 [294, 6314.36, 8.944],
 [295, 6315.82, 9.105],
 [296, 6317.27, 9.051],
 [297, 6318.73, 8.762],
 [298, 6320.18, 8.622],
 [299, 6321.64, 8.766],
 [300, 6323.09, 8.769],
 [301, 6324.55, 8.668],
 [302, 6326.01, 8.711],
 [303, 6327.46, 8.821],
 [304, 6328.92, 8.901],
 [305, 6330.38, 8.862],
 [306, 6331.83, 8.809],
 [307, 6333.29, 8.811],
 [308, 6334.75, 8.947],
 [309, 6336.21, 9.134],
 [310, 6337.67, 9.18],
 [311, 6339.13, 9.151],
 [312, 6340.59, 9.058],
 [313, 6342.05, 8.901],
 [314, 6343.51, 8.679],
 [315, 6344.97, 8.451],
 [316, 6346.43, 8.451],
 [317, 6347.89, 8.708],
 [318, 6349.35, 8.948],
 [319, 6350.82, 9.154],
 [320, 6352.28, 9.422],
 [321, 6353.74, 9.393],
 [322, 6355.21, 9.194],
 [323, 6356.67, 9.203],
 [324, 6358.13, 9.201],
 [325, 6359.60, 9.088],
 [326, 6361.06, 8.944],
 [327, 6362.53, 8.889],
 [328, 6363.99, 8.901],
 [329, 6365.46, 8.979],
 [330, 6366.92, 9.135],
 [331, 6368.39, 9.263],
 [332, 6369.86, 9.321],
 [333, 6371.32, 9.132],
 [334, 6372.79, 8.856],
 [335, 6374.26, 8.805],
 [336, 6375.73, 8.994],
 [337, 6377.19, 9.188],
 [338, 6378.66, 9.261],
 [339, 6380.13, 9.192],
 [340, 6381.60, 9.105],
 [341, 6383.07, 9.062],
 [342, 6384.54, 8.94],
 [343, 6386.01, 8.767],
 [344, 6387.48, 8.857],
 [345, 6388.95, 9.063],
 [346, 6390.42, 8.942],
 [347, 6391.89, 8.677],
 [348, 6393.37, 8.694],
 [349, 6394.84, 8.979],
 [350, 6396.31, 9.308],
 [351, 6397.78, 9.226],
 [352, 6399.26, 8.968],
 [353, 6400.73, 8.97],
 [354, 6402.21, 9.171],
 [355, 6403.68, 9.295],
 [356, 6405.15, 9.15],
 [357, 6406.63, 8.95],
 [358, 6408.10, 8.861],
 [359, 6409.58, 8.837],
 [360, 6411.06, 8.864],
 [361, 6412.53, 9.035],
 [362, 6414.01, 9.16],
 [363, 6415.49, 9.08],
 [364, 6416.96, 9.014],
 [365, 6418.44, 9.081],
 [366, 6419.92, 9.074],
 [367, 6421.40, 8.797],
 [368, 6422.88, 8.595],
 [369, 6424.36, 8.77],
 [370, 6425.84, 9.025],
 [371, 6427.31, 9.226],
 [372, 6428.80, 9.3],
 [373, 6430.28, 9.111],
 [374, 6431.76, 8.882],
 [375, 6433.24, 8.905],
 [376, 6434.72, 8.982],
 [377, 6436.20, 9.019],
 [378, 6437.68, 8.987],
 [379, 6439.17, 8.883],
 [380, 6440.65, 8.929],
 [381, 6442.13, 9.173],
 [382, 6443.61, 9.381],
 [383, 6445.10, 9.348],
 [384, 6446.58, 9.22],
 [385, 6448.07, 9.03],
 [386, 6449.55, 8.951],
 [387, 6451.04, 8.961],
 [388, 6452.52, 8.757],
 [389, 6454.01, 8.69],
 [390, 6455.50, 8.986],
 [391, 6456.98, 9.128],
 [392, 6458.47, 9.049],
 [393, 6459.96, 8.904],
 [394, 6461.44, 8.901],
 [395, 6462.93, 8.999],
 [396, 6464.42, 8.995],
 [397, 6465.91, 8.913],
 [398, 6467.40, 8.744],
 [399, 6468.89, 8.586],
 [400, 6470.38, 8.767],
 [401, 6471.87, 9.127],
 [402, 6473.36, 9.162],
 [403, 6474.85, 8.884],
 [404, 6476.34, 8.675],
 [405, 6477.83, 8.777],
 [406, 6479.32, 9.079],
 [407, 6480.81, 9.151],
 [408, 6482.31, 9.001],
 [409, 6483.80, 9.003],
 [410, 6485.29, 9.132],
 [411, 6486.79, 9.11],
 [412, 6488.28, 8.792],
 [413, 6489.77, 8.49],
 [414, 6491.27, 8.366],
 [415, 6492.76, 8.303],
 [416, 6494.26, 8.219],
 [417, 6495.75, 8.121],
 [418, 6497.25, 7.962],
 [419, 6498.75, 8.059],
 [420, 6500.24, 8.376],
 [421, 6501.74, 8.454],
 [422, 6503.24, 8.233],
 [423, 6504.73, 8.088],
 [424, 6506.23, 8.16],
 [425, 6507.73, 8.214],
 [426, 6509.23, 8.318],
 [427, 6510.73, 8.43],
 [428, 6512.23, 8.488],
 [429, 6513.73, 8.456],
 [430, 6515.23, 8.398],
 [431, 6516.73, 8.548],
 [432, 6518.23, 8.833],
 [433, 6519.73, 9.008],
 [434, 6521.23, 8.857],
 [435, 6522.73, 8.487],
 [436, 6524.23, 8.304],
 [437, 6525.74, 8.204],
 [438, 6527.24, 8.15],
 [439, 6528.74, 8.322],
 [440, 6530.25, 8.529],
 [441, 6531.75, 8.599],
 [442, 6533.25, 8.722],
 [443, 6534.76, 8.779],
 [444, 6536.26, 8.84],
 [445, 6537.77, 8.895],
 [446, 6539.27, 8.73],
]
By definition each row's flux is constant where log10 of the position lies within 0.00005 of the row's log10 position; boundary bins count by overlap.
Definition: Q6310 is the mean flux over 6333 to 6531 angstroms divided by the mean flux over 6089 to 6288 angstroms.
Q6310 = 1.01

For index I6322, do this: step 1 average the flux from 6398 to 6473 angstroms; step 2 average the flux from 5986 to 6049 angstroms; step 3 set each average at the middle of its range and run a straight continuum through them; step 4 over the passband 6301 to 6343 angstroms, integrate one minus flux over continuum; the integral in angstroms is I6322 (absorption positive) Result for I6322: 0.2 angstroms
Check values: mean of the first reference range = 8.73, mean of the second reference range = 8.99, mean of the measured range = 8.88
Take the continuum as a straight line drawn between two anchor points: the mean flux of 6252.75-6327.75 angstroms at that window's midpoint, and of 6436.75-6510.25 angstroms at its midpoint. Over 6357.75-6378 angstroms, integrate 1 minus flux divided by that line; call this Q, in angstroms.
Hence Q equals -0.5 angstroms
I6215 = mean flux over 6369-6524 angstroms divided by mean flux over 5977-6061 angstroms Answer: 1.0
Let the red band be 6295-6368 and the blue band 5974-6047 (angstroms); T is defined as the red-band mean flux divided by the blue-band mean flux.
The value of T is 1.0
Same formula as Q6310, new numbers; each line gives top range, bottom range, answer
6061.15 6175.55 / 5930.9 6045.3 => 1.04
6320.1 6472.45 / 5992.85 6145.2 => 1.01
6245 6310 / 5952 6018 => 1.05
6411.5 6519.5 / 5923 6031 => 1.03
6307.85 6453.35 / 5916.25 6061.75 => 1.04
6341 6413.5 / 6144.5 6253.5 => 1.03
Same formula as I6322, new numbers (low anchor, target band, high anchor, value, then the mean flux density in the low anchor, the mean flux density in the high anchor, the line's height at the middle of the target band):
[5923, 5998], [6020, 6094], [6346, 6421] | -2.56 angstroms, 8.56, 9.04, 8.67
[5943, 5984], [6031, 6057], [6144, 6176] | -0.98 angstroms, 8.44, 9.07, 8.7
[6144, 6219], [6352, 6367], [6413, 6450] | -0.29 angstroms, 8.7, 9.04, 8.94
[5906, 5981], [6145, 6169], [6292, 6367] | -1.18 angstroms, 8.54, 8.92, 8.75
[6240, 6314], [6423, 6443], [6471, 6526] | -0.76 angstroms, 8.91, 8.58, 8.68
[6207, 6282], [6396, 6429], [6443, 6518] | -1.42 angstroms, 8.5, 8.72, 8.65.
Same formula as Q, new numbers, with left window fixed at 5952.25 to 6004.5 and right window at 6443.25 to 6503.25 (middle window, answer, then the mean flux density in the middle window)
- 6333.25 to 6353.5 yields -0.52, 8.94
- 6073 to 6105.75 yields -0.99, 8.82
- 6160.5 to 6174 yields -0.59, 8.99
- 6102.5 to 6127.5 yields -1.17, 8.98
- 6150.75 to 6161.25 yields -0.60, 9.09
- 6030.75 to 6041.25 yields -0.47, 8.91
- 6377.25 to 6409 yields -0.99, 9.02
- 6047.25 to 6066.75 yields -1.10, 9.03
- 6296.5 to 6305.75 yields -0.07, 8.76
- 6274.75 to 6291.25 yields -0.66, 9.03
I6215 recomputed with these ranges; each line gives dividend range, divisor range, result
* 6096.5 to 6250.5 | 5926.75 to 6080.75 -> 1.01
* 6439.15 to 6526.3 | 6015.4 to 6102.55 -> 0.98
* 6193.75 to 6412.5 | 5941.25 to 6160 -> 1.00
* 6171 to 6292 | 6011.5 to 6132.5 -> 0.98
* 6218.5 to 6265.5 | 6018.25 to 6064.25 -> 0.99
